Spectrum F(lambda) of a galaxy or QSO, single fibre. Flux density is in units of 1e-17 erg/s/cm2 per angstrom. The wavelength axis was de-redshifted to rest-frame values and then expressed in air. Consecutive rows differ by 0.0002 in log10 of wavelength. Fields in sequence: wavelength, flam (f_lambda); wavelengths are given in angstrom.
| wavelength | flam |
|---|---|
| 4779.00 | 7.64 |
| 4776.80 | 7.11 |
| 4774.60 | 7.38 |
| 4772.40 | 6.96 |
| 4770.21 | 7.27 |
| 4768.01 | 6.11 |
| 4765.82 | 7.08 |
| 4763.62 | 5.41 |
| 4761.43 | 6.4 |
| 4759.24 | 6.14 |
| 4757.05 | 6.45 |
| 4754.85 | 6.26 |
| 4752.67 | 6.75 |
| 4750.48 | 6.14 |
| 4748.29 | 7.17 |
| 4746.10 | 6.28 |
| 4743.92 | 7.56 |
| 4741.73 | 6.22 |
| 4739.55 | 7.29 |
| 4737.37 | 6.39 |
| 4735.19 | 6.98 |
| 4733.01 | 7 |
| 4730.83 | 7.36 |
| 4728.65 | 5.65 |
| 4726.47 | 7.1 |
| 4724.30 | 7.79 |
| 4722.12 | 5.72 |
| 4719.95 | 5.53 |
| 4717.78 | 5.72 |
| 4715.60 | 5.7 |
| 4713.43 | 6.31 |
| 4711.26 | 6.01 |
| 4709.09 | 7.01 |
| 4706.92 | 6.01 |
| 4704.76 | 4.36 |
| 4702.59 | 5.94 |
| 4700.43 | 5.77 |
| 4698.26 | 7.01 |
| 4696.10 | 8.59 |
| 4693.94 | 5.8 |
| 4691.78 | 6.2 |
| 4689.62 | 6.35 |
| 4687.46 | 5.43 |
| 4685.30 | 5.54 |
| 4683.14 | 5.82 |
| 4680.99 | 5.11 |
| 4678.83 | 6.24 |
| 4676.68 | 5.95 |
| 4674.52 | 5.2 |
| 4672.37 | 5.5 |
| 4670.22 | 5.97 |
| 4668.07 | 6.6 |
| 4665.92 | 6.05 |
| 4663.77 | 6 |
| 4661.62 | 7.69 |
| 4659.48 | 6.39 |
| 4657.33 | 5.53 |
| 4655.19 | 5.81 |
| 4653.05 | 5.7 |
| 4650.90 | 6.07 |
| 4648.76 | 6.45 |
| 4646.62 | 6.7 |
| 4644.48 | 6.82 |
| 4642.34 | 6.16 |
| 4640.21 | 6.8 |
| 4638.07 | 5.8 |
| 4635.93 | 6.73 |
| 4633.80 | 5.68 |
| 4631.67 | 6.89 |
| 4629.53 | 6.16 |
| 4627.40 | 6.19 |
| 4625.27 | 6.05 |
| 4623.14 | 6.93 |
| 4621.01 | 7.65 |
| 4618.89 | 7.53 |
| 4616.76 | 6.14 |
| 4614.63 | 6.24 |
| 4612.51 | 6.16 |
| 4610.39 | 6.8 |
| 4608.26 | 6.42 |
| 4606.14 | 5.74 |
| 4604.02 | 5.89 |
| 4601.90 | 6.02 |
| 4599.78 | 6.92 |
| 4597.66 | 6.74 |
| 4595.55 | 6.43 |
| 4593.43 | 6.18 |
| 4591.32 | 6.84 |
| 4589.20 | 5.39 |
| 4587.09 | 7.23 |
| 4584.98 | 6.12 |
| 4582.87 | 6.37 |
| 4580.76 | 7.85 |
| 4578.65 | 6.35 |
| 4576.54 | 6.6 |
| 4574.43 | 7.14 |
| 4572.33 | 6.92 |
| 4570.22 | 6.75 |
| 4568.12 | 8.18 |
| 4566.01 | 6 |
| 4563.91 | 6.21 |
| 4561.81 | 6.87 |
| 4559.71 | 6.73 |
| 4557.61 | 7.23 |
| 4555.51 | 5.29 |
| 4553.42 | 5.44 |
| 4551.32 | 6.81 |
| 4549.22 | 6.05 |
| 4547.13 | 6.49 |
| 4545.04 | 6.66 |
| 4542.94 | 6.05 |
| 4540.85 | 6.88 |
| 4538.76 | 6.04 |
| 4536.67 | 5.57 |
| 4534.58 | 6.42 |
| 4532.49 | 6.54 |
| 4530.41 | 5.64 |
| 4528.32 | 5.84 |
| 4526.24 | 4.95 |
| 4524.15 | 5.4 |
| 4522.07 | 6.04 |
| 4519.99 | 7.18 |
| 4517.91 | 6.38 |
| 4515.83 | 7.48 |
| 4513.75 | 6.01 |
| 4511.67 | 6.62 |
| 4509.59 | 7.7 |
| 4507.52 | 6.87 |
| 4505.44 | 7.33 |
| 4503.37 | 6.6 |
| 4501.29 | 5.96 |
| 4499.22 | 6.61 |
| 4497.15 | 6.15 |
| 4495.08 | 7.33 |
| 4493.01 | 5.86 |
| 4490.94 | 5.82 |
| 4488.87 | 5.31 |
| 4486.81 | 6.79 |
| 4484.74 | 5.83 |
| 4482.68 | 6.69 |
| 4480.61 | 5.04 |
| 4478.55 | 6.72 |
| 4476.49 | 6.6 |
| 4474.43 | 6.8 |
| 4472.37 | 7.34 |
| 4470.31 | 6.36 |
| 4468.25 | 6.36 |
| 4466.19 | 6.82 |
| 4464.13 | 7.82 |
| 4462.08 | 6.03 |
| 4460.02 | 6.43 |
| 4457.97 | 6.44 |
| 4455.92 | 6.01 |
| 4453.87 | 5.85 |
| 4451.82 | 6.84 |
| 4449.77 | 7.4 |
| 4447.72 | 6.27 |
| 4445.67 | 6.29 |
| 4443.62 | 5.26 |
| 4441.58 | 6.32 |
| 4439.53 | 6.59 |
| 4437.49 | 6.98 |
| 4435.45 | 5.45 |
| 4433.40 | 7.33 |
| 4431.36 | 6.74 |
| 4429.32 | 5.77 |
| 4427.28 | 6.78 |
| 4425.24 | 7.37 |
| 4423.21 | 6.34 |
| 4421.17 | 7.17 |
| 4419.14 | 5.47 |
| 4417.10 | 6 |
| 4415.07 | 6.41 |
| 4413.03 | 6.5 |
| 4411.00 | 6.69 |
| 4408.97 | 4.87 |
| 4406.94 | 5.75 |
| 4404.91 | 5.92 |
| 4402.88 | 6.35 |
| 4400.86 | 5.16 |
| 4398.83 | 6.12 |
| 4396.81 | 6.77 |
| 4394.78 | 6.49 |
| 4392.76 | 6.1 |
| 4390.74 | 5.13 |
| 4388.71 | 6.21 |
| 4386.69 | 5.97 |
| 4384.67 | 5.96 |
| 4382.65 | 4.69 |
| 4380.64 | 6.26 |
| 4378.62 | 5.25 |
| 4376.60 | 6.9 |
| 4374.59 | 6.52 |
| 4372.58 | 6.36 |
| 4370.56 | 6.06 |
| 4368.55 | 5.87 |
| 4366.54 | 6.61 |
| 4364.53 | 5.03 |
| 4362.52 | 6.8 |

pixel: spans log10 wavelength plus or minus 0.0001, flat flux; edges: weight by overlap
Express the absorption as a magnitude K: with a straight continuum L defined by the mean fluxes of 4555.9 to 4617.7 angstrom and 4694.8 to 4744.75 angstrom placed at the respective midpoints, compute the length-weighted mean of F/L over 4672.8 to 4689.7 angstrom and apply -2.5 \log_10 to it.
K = 0.15 mag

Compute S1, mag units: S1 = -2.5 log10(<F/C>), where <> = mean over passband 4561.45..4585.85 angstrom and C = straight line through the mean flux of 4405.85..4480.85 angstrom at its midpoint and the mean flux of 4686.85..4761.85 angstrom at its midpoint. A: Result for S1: -0.06 mag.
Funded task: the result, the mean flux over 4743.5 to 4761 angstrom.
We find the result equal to 6.55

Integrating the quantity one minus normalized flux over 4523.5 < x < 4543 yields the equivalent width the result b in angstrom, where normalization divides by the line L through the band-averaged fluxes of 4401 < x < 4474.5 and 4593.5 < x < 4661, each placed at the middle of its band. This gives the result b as 1.38 angstrom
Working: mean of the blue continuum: 6.4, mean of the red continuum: 6.38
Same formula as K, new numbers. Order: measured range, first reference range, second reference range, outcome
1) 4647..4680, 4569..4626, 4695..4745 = 0.08 mag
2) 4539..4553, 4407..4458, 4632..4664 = -0.01 mag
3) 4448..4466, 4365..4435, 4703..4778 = -0.07 mag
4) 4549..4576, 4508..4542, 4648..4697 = -0.06 mag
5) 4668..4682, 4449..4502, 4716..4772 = 0.14 mag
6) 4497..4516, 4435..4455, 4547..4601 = -0.04 mag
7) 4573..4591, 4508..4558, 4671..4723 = -0.08 mag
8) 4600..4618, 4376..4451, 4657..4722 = -0.02 mag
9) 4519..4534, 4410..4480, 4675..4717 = 0.07 mag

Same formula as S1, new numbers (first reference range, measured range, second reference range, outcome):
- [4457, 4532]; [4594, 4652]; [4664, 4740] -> -0.029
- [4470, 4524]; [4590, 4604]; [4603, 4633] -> 0.005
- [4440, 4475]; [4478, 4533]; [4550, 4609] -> 0.033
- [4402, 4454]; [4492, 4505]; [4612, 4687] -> -0.027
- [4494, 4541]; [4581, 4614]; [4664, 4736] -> -0.015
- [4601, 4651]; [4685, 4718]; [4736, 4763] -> 0.066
